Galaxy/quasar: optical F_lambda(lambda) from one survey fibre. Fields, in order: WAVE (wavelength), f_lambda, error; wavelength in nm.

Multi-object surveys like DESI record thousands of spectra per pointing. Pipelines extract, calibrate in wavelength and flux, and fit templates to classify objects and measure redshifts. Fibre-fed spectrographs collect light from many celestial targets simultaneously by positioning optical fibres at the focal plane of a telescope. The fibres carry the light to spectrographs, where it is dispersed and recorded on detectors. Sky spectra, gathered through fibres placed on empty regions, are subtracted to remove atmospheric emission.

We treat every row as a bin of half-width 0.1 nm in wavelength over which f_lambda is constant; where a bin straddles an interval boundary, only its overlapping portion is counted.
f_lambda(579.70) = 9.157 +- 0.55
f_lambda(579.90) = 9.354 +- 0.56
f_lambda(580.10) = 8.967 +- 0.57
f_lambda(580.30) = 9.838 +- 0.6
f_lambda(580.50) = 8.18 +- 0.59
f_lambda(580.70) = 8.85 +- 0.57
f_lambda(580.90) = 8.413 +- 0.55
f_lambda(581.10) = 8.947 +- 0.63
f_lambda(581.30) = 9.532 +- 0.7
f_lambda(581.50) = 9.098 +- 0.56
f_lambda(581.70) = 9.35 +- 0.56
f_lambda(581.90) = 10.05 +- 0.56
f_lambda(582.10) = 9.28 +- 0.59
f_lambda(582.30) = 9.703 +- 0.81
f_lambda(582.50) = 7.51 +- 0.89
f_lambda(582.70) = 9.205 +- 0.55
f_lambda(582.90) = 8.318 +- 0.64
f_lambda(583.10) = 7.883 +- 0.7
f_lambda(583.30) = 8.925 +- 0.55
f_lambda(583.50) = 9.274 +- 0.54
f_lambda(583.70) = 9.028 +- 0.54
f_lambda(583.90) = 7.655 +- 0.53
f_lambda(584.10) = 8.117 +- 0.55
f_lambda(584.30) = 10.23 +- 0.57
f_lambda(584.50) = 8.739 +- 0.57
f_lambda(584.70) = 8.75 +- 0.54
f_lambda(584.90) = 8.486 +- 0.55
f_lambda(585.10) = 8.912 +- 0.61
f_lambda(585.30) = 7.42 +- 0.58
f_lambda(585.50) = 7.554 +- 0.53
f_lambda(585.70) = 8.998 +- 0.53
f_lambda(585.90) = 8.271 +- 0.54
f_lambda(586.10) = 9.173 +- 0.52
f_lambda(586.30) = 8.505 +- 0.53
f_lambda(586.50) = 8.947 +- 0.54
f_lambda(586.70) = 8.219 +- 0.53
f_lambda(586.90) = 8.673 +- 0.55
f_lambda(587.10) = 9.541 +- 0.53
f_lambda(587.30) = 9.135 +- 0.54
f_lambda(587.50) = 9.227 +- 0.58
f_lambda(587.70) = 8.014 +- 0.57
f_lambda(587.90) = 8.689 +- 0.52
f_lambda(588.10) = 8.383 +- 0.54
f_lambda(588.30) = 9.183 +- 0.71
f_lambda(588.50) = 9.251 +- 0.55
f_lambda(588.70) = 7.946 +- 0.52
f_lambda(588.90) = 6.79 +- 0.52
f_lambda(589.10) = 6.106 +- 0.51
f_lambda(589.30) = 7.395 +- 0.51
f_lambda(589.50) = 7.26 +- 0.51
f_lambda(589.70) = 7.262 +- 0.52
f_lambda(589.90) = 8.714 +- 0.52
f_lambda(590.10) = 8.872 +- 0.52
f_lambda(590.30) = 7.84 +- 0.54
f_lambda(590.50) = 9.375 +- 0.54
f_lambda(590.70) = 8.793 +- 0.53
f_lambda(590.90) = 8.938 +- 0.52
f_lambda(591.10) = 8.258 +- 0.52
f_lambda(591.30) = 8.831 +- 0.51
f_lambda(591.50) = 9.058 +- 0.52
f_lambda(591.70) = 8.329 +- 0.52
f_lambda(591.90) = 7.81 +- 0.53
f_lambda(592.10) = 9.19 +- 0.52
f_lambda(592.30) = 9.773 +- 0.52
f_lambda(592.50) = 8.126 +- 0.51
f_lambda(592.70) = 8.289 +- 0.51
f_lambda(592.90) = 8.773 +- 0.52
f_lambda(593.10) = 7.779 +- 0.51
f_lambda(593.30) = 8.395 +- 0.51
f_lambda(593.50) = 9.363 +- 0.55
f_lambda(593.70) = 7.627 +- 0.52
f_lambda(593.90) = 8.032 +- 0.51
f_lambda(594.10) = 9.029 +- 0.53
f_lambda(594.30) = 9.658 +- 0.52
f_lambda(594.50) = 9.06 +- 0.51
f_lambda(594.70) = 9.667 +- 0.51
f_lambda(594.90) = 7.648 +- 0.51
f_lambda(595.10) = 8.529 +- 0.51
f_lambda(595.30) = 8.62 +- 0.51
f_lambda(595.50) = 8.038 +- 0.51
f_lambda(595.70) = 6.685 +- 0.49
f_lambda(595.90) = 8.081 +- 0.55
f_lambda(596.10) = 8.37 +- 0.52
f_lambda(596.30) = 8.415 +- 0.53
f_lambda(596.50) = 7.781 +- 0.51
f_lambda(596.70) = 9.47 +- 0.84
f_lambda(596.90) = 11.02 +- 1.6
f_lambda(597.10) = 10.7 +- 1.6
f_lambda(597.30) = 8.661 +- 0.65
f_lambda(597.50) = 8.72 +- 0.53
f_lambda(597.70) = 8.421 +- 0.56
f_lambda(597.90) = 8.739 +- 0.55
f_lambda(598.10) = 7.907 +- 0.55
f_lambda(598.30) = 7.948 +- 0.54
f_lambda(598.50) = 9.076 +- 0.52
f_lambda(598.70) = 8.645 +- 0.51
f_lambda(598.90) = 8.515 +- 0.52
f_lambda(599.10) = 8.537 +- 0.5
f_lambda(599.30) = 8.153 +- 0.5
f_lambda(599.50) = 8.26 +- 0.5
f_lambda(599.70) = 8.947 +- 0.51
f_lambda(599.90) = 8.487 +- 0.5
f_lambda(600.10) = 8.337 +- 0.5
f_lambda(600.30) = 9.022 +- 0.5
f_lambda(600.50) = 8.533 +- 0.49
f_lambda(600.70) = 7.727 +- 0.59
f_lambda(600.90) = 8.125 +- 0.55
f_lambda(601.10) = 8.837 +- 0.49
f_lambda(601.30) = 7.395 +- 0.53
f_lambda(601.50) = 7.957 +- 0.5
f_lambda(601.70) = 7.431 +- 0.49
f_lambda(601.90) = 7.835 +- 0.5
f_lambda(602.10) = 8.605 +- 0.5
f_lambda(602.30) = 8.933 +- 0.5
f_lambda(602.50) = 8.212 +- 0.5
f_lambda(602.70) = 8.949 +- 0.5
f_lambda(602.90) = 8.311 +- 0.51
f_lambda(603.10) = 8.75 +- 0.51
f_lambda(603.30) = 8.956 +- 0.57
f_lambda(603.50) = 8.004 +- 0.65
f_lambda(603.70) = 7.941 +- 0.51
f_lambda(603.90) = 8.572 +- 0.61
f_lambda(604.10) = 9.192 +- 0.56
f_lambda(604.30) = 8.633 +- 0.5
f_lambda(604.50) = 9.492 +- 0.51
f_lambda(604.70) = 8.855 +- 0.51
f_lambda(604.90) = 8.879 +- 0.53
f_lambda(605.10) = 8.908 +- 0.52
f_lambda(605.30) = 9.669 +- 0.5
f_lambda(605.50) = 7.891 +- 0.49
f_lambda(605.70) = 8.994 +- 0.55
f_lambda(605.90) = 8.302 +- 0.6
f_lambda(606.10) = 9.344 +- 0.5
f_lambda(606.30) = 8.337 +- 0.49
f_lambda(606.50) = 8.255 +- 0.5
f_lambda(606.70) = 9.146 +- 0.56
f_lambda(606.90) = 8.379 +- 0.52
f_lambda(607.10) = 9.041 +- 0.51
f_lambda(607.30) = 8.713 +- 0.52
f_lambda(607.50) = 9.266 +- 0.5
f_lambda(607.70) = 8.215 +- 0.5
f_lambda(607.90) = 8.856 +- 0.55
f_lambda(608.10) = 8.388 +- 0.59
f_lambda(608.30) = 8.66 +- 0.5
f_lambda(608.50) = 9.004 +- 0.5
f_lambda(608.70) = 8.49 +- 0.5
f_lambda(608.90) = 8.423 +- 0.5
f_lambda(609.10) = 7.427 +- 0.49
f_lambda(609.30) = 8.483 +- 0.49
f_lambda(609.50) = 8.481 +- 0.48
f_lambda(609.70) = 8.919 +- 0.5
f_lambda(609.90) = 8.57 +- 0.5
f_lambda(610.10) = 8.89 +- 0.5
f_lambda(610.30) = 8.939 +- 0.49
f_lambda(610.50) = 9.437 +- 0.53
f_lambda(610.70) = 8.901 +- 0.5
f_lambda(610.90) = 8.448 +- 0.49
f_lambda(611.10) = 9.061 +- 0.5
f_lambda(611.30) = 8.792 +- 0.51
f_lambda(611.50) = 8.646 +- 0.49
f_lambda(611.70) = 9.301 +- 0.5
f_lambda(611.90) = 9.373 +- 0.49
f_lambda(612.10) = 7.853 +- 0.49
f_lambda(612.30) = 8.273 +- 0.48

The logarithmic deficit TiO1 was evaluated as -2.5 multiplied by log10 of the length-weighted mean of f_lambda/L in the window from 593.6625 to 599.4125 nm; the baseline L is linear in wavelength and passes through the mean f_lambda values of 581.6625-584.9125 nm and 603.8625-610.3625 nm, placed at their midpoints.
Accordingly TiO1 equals 0.019 mag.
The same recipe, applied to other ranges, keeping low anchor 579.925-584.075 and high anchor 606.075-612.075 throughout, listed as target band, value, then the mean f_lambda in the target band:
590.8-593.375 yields 0.03 mag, 8.58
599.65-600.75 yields 0.03 mag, 8.52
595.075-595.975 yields 0.11 mag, 7.94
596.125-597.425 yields -0.06 mag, 9.27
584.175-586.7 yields 0.03 mag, 8.64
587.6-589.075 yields 0.08 mag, 8.21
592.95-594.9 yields 0.02 mag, 8.68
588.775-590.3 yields 0.18 mag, 7.52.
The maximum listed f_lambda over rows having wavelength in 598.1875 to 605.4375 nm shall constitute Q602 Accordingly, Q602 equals 9.669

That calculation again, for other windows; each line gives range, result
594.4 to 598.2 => 11.02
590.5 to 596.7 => 9.773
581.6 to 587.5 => 10.23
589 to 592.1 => 9.375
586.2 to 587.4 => 9.541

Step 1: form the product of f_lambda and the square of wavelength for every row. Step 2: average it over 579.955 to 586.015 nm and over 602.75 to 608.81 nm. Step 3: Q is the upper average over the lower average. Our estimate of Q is 1.07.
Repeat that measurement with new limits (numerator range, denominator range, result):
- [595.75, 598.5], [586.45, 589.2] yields 1.07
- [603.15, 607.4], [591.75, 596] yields 1.07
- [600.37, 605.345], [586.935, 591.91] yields 1.06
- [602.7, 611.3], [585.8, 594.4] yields 1.09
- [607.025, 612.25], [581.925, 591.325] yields 1.11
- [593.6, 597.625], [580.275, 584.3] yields 1.02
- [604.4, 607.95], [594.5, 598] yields 1.05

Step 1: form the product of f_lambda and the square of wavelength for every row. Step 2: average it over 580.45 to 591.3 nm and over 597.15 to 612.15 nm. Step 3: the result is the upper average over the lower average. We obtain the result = 1.1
